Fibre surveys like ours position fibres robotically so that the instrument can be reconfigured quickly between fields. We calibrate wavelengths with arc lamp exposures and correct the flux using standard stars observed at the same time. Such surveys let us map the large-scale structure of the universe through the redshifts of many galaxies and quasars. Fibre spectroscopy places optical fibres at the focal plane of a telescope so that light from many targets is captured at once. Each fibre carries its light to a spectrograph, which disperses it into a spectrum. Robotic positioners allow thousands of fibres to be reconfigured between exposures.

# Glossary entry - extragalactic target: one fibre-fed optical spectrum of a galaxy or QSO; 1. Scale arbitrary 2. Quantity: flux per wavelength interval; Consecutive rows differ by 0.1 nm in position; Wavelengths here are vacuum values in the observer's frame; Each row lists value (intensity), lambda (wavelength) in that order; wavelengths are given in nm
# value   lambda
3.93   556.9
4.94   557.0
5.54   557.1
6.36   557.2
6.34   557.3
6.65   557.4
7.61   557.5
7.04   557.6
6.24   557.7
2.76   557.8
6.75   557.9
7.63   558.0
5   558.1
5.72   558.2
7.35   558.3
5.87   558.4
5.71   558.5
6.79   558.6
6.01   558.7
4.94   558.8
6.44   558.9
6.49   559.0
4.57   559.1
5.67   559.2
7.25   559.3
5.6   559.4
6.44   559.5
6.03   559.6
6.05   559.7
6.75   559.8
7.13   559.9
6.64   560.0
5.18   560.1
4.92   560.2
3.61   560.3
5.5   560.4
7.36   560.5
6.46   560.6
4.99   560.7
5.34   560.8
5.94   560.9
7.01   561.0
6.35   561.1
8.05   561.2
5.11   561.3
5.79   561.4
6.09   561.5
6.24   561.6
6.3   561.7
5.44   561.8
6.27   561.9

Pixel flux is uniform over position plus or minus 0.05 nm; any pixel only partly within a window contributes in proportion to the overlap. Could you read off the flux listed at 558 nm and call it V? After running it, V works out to 7.63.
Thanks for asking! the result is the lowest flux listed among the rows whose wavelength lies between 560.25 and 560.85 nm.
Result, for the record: 3.61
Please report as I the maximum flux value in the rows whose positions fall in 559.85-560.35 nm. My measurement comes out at 7.13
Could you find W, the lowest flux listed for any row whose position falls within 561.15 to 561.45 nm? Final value 5.11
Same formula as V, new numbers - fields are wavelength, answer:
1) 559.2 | 5.67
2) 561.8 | 5.44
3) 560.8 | 5.34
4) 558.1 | 5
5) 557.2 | 6.36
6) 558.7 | 6.01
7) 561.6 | 6.24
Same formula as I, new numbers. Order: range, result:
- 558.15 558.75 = 7.35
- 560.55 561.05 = 7.01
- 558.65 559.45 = 7.25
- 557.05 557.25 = 6.36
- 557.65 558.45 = 7.63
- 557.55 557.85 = 7.04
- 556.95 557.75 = 7.61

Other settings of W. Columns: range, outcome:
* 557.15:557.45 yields 6.34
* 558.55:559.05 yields 4.94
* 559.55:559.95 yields 6.03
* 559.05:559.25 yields 4.57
